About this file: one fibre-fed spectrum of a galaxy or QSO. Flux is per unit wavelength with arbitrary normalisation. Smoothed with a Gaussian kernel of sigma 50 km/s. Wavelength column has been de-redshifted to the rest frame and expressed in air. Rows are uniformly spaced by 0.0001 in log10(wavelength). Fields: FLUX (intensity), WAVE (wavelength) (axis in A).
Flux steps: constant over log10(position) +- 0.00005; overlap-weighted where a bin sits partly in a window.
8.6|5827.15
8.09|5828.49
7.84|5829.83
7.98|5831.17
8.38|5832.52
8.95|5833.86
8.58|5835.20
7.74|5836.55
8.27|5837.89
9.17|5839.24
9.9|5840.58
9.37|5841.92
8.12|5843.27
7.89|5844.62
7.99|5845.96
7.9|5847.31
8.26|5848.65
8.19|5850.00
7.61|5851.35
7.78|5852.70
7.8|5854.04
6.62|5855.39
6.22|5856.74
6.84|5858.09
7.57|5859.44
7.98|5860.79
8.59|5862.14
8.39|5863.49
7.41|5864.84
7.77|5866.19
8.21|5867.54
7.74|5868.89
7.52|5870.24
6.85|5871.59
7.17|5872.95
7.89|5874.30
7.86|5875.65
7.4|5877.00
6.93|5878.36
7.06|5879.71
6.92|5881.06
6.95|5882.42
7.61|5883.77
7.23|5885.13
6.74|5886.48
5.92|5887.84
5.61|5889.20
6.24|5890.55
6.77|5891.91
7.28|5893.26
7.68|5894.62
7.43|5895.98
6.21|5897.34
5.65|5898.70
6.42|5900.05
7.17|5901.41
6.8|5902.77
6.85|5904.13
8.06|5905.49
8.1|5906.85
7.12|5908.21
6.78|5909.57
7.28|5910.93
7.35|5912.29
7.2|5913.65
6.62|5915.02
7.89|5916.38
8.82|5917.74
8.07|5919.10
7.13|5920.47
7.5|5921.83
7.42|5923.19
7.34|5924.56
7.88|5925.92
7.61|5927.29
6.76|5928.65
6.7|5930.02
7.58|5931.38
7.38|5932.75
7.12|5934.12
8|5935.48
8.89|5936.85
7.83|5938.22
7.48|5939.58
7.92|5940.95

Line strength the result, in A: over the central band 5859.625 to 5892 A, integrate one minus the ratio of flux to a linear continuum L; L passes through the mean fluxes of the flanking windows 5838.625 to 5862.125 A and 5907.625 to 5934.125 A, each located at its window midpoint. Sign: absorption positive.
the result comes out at 2.0 A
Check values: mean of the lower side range 7.97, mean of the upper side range 7.38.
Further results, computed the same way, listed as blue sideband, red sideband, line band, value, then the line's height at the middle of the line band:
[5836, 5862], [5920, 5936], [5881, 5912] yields 2.8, 7.61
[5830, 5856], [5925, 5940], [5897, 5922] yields 1.7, 7.74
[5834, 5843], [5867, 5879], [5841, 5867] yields 1.2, 8.22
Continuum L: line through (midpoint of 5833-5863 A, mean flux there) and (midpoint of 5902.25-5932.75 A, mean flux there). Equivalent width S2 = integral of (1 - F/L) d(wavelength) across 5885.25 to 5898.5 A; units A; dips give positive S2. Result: 1.7 A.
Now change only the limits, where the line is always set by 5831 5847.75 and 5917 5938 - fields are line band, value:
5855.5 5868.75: 1.0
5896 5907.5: 1.4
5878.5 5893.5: 2.4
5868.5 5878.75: 0.9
